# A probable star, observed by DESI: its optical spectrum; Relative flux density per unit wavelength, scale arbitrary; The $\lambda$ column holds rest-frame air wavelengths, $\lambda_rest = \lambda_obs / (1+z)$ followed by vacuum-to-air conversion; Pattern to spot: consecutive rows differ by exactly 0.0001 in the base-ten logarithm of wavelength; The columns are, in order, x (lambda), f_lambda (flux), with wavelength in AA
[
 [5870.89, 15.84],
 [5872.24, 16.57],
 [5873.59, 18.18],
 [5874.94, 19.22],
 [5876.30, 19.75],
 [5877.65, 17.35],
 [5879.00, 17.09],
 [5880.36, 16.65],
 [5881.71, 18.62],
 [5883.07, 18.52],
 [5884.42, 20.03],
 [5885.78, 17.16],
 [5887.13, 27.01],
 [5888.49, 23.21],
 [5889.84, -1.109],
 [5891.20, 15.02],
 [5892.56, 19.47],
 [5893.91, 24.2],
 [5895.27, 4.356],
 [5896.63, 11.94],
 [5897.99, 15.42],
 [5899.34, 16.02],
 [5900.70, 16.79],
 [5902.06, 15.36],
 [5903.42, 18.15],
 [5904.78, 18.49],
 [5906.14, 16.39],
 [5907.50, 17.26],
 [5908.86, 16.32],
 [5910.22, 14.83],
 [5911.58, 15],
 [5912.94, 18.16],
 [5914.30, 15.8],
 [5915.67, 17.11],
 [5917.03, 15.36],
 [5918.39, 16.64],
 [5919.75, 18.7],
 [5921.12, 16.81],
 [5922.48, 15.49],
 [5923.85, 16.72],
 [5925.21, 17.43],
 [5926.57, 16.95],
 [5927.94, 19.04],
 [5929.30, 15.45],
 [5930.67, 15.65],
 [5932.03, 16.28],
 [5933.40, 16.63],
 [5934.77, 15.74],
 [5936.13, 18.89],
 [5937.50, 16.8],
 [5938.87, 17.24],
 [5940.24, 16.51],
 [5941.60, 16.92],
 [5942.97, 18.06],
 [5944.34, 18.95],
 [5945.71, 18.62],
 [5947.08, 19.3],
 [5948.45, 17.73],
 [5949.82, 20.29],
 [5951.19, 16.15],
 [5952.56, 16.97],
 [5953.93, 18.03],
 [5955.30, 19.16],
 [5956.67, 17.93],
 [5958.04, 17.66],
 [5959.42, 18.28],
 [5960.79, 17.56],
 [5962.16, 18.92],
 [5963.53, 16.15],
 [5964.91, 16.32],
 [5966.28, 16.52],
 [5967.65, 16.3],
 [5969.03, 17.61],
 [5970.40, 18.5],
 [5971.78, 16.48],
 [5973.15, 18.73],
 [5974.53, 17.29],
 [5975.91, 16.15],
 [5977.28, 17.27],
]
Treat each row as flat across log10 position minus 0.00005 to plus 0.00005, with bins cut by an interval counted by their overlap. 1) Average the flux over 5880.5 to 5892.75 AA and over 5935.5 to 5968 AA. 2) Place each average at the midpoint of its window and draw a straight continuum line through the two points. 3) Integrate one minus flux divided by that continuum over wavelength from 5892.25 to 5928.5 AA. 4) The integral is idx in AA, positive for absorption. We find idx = 2.3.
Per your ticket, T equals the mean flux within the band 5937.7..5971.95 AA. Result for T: 17.7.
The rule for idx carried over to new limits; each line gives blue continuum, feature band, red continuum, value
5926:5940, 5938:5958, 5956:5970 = -1.0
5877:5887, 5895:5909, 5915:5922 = 1.7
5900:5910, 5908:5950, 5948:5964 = 0.8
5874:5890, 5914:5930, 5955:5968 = 1.0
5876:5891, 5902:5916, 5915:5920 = 0.3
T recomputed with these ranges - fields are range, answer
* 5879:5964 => 17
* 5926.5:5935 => 16.5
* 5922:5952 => 17.3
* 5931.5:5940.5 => 16.9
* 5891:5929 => 16.4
